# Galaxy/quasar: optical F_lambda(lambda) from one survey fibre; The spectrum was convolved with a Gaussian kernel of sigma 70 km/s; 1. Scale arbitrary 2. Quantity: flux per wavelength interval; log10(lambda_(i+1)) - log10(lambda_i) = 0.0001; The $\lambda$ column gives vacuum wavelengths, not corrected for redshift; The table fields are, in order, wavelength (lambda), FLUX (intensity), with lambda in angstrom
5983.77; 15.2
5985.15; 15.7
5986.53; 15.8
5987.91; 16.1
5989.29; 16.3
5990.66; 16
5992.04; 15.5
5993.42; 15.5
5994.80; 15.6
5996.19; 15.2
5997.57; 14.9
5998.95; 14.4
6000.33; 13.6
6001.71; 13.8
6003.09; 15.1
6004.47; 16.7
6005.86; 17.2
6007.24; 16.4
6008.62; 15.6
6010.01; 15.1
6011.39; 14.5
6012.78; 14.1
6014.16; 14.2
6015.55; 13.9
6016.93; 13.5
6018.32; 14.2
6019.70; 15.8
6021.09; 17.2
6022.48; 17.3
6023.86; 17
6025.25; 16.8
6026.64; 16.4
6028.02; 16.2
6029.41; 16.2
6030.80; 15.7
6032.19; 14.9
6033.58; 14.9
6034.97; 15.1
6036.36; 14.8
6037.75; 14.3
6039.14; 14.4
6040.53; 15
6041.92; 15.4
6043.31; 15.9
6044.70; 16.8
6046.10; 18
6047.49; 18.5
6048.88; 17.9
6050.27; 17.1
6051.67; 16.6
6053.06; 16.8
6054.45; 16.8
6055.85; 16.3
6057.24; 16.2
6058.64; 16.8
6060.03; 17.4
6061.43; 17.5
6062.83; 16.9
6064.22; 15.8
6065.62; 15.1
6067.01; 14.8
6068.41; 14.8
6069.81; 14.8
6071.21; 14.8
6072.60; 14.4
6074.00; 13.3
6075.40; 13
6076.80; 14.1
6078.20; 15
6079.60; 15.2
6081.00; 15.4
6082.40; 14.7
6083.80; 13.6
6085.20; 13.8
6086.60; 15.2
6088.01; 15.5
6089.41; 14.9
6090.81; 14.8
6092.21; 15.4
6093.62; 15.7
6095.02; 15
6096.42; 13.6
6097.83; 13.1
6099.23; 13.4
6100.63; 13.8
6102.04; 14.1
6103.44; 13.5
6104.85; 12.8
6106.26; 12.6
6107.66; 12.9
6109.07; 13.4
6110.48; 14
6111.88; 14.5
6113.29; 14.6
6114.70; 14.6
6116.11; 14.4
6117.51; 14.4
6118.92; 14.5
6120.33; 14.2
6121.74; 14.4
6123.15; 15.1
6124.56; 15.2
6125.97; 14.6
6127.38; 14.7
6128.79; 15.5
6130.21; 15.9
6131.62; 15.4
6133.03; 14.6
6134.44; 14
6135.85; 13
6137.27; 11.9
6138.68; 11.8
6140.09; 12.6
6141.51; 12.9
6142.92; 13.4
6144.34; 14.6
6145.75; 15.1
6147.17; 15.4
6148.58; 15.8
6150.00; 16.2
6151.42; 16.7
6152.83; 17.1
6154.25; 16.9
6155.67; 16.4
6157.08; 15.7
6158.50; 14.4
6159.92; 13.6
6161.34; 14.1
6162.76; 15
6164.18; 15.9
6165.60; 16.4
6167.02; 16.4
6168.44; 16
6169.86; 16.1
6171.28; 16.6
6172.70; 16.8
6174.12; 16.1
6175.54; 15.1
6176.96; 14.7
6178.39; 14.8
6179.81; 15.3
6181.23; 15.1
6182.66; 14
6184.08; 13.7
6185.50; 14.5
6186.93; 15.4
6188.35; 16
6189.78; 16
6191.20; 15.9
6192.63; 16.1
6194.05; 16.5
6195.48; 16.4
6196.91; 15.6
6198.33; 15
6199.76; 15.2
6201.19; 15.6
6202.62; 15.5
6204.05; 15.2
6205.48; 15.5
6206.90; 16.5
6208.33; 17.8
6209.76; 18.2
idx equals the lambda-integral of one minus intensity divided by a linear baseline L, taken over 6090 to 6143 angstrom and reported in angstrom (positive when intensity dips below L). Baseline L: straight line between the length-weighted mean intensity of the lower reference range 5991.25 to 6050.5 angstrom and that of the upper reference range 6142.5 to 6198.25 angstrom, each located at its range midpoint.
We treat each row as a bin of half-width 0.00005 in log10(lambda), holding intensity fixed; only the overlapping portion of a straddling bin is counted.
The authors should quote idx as 5.06 angstrom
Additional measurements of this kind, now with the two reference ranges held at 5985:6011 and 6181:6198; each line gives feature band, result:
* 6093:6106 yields 1.4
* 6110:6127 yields 1.0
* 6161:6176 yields -0.5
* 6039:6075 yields -1.4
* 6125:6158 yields 1.4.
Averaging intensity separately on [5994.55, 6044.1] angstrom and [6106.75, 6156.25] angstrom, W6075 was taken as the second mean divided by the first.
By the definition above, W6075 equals 1.0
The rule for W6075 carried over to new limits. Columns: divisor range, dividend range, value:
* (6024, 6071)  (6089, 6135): 0.89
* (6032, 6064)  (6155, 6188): 0.94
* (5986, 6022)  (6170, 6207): 1.02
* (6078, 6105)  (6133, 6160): 1.01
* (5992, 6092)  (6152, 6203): 1.00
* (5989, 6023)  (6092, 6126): 0.93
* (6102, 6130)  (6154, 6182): 1.09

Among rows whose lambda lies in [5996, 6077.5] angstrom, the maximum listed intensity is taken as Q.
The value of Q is 18.5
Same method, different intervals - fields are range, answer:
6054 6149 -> 17.5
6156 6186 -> 16.8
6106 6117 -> 14.6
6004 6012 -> 17.2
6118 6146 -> 15.9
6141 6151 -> 16.2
